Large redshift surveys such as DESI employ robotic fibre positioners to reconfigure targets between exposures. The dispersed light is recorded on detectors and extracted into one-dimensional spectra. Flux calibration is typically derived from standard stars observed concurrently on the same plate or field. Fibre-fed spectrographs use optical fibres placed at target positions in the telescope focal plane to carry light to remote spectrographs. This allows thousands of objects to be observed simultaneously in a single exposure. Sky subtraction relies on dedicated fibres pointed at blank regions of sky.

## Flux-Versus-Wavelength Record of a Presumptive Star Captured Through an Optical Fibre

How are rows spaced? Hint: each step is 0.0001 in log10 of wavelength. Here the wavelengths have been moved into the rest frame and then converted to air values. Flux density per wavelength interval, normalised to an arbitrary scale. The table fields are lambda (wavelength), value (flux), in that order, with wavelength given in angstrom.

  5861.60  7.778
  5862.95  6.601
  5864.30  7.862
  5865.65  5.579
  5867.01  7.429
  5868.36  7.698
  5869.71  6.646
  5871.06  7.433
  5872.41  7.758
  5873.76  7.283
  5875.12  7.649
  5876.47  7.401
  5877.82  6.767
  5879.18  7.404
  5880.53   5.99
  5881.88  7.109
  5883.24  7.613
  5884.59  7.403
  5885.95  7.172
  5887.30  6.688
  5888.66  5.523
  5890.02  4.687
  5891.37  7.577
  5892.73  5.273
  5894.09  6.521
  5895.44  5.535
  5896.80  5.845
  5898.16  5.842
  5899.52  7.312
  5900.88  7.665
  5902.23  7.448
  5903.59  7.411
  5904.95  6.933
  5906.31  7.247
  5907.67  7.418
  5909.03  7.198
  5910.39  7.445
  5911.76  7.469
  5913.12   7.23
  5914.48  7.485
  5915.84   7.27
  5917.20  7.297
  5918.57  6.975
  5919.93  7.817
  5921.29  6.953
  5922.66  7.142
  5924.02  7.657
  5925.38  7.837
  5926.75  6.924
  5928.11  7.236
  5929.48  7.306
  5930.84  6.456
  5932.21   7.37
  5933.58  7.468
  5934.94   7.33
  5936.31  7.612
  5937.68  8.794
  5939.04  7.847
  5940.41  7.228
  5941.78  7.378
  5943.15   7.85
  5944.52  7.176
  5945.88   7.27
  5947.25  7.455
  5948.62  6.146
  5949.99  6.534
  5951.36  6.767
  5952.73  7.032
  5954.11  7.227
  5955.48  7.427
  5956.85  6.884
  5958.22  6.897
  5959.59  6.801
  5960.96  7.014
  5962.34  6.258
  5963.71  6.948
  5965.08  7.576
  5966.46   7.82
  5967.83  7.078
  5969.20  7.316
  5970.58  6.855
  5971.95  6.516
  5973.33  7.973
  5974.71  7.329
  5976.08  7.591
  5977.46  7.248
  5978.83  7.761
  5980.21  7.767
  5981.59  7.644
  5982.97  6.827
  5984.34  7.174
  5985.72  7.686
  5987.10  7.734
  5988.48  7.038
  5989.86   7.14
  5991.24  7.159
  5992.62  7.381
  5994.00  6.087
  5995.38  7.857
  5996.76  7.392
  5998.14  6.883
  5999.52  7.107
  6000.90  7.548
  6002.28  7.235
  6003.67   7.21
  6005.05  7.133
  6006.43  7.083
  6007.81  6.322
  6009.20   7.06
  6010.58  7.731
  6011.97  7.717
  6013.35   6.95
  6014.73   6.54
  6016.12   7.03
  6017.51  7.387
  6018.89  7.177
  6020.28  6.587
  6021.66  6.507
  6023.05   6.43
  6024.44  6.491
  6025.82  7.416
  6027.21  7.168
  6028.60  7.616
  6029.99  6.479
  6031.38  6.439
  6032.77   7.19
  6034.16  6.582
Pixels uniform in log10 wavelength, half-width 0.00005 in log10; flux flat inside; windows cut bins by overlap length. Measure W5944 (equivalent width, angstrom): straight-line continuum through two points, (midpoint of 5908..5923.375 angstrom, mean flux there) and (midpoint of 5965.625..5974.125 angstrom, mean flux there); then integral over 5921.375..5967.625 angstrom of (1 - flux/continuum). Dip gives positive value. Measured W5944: 0.33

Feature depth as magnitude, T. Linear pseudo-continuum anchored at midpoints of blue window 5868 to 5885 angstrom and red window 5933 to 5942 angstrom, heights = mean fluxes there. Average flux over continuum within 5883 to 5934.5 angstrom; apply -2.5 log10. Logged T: 0.073 mag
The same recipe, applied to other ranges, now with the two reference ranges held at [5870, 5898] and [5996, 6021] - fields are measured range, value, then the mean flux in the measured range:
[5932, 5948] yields -0.10 mag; 7.57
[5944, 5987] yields -0.03 mag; 7.17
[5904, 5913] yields -0.08 mag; 7.28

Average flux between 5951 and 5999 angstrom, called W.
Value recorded 7.2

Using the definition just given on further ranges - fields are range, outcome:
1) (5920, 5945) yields 7.43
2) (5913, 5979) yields 7.25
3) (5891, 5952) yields 7.15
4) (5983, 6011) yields 7.19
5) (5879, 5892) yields 6.69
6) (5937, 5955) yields 7.29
